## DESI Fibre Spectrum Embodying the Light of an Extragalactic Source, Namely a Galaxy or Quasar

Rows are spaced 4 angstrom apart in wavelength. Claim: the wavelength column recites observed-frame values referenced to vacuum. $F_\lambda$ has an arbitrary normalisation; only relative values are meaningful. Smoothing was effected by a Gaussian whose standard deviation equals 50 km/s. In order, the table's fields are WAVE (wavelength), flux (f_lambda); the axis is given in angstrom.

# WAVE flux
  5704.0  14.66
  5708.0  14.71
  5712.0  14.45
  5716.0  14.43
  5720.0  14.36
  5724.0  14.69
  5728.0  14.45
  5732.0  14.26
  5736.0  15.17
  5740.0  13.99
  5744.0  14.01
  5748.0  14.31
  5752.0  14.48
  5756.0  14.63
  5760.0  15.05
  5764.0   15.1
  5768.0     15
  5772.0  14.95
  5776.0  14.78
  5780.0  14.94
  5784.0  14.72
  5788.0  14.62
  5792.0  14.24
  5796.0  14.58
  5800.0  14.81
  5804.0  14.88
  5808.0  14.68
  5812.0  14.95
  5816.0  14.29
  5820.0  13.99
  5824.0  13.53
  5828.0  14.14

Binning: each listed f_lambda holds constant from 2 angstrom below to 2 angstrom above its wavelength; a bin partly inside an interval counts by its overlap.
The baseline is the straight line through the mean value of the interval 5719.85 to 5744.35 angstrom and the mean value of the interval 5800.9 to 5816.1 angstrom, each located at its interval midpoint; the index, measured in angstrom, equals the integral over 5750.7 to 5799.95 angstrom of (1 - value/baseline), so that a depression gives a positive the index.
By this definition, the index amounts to -0.47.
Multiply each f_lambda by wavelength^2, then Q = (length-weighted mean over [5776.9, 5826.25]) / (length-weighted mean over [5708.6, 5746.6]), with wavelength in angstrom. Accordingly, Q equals 1.03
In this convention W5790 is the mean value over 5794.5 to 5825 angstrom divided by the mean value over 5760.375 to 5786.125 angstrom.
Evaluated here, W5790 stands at 0.97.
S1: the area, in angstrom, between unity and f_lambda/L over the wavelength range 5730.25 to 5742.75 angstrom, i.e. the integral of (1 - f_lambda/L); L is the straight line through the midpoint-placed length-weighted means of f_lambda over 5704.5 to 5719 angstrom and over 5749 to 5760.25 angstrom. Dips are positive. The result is 0.1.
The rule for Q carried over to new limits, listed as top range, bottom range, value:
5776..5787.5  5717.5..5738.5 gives 1.03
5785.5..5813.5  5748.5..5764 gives 1.01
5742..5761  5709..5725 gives 1.01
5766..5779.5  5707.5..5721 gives 1.05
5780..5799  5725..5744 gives 1.03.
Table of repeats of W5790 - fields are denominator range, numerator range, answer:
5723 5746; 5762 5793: 1.03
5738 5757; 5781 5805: 1.03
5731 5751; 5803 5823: 1.01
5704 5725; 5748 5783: 1.02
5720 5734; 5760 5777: 1.04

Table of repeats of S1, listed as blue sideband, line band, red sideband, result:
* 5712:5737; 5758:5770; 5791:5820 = -0.4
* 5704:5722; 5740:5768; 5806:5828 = -0.3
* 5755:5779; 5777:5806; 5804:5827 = -0.1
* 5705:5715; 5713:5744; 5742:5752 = -0.1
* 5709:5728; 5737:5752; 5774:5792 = 0.4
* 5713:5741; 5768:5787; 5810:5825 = -0.7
